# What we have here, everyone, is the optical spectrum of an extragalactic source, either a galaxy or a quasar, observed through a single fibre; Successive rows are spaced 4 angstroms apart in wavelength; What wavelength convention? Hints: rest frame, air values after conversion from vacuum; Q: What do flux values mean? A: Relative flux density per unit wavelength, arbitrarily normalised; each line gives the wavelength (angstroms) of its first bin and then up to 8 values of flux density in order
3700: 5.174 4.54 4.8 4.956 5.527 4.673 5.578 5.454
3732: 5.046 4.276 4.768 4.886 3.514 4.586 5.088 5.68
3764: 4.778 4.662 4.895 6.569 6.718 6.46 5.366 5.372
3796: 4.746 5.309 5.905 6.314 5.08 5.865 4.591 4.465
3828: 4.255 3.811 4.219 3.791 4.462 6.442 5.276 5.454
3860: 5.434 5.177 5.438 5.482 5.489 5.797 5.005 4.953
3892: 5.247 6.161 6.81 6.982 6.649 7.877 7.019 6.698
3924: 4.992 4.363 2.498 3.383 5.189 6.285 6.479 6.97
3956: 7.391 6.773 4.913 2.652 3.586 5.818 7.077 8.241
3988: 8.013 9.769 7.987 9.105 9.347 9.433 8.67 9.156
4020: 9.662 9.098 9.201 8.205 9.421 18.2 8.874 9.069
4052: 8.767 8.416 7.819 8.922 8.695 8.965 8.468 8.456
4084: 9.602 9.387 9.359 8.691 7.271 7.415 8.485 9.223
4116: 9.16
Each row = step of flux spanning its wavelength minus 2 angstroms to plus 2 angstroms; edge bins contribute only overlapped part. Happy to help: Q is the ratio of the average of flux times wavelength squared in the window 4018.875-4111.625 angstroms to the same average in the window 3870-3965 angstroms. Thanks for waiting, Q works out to 1.69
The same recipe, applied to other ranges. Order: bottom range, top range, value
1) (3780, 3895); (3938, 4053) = 1.68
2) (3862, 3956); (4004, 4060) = 1.79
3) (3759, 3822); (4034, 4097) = 1.97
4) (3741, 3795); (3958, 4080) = 1.82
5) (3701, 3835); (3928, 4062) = 1.70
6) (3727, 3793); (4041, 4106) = 1.99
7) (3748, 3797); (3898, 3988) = 1.20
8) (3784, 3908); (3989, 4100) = 1.91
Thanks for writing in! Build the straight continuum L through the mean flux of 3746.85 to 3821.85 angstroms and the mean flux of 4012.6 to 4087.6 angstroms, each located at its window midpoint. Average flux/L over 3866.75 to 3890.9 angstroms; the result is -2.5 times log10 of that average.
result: 0.26 mag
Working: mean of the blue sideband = 5.36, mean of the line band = 5.35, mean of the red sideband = 9.38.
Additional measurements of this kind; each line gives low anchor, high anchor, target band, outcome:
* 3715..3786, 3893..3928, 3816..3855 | 0.25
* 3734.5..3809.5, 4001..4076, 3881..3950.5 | 0.30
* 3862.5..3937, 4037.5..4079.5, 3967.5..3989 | 0.25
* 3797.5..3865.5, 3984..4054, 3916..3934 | 0.42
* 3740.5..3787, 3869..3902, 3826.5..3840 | 0.32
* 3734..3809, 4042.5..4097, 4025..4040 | -0.21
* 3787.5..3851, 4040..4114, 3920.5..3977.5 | 0.33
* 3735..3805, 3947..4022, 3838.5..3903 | 0.15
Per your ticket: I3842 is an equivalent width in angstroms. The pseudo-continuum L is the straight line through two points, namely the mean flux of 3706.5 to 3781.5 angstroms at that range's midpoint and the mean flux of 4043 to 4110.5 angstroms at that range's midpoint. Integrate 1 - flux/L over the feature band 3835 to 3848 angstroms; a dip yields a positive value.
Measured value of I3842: 3.4 angstroms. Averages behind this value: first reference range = 5.07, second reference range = 8.63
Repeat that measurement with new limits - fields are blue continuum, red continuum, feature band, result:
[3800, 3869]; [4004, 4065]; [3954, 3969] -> 4.3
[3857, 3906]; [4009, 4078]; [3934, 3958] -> 4.1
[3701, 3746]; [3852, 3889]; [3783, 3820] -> -2.5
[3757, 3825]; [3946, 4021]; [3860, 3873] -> 1.8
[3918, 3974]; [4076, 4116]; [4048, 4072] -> -2.4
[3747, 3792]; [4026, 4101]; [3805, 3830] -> 3.5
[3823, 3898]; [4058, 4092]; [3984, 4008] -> -4.5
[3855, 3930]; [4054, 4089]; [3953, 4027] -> -1.4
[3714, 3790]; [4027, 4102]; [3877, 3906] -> 4.8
